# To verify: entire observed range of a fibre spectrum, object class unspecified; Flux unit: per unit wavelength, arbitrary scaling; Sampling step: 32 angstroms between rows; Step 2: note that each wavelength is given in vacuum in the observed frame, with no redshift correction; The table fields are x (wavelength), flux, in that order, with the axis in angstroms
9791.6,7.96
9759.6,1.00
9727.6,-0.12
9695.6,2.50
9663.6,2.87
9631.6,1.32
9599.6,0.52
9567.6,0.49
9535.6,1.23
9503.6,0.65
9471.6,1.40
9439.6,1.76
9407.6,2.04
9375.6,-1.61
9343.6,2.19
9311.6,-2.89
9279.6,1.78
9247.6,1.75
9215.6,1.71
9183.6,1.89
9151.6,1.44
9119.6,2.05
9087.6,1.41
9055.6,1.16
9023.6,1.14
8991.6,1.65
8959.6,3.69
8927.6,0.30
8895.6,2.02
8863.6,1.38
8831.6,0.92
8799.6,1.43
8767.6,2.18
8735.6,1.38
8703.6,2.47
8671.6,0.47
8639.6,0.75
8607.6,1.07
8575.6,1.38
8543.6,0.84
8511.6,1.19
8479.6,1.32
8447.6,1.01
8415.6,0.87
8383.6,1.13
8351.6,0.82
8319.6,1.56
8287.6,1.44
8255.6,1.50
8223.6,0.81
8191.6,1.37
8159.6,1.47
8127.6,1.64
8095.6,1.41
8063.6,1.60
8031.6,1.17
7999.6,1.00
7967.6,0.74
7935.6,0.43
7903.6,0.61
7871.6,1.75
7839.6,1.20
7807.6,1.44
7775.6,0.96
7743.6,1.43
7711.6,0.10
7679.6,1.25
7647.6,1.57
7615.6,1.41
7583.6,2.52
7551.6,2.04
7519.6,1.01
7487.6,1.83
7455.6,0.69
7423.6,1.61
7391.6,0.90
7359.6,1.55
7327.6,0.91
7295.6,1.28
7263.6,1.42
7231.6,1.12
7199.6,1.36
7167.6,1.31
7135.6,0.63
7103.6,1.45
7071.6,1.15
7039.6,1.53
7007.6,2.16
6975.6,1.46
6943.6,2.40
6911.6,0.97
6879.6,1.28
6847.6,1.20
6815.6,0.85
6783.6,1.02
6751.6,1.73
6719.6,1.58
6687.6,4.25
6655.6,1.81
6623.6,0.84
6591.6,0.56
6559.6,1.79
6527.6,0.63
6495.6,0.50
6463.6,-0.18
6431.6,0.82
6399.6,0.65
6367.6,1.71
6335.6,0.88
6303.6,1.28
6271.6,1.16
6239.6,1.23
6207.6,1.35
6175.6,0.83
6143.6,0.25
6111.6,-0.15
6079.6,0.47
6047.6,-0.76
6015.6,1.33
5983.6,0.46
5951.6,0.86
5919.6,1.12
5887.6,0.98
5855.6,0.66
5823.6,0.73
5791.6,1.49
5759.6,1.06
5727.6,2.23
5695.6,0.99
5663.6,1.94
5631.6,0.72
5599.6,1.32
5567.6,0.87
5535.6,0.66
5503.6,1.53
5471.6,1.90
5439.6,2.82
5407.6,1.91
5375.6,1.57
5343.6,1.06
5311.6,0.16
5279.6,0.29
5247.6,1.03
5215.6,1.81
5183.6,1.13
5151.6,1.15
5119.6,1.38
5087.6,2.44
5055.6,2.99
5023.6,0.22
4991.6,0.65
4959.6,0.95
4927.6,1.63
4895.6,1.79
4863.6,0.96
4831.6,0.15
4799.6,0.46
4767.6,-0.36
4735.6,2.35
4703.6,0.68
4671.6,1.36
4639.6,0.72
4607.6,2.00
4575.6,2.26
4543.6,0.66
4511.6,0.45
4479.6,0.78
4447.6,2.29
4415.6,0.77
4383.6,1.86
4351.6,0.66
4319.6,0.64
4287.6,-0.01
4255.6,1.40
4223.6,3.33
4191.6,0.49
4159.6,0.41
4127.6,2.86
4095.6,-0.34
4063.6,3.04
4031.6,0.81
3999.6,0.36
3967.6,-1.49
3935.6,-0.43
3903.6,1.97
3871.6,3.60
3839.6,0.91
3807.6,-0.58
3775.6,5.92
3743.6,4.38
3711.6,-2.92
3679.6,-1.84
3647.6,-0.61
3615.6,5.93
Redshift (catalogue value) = 0.791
